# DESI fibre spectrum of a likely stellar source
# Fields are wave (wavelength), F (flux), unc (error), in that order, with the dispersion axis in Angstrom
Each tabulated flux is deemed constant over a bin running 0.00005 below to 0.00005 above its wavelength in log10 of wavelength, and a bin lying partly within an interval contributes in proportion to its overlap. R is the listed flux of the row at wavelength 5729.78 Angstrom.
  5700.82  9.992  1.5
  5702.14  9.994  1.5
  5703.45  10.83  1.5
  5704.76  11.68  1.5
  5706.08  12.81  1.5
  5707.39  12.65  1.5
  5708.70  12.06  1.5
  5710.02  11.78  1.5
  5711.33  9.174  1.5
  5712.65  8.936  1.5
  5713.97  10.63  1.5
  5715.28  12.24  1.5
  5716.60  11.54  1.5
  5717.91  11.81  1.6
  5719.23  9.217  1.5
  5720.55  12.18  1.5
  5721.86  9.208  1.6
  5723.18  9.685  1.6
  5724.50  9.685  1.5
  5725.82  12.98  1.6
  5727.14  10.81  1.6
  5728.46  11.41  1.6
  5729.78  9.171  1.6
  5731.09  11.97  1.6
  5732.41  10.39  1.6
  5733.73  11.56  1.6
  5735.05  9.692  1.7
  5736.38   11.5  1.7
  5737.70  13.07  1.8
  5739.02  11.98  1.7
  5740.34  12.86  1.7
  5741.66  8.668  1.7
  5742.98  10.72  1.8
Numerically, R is 9.171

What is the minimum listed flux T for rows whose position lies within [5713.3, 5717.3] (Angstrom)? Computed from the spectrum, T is 10.63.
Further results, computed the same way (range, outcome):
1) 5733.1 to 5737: 9.692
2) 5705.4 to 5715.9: 8.936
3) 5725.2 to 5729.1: 10.81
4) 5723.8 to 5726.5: 9.685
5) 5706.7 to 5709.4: 12.06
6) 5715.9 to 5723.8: 9.208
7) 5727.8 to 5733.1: 9.171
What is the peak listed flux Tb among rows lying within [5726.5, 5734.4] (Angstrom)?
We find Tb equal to 11.97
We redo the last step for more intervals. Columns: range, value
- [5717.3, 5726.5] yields 12.98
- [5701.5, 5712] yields 12.81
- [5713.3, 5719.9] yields 12.24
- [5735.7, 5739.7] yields 13.07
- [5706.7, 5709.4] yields 12.65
